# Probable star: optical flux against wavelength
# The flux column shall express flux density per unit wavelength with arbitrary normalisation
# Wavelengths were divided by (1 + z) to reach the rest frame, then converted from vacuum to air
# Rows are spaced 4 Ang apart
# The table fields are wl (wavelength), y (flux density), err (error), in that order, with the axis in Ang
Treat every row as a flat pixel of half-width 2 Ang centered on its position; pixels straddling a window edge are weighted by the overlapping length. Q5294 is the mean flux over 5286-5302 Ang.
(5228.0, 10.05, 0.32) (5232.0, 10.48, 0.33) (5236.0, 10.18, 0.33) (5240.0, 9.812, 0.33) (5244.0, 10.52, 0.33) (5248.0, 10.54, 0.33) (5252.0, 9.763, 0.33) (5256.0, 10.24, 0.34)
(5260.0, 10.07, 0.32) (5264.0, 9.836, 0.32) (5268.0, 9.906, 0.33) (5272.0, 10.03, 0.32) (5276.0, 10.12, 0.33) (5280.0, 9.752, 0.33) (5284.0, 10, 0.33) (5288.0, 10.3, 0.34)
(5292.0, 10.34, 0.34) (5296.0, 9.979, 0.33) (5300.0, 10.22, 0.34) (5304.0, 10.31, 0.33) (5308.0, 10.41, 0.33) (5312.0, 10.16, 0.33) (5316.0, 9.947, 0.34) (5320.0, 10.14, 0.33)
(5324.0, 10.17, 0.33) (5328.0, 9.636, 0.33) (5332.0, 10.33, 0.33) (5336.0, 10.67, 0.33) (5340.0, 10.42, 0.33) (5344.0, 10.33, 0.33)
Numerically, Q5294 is 10.2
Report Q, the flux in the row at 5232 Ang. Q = 10.48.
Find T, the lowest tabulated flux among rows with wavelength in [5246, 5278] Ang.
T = 9.763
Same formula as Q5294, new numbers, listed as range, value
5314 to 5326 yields 10.1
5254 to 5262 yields 10.2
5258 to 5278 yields 9.99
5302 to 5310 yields 10.4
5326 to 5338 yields 10.2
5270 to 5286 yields 9.98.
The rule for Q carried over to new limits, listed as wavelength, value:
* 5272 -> 10.03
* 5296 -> 9.979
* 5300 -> 10.22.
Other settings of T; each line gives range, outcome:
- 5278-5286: 9.752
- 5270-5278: 10.03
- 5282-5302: 9.979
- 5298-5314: 10.16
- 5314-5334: 9.636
